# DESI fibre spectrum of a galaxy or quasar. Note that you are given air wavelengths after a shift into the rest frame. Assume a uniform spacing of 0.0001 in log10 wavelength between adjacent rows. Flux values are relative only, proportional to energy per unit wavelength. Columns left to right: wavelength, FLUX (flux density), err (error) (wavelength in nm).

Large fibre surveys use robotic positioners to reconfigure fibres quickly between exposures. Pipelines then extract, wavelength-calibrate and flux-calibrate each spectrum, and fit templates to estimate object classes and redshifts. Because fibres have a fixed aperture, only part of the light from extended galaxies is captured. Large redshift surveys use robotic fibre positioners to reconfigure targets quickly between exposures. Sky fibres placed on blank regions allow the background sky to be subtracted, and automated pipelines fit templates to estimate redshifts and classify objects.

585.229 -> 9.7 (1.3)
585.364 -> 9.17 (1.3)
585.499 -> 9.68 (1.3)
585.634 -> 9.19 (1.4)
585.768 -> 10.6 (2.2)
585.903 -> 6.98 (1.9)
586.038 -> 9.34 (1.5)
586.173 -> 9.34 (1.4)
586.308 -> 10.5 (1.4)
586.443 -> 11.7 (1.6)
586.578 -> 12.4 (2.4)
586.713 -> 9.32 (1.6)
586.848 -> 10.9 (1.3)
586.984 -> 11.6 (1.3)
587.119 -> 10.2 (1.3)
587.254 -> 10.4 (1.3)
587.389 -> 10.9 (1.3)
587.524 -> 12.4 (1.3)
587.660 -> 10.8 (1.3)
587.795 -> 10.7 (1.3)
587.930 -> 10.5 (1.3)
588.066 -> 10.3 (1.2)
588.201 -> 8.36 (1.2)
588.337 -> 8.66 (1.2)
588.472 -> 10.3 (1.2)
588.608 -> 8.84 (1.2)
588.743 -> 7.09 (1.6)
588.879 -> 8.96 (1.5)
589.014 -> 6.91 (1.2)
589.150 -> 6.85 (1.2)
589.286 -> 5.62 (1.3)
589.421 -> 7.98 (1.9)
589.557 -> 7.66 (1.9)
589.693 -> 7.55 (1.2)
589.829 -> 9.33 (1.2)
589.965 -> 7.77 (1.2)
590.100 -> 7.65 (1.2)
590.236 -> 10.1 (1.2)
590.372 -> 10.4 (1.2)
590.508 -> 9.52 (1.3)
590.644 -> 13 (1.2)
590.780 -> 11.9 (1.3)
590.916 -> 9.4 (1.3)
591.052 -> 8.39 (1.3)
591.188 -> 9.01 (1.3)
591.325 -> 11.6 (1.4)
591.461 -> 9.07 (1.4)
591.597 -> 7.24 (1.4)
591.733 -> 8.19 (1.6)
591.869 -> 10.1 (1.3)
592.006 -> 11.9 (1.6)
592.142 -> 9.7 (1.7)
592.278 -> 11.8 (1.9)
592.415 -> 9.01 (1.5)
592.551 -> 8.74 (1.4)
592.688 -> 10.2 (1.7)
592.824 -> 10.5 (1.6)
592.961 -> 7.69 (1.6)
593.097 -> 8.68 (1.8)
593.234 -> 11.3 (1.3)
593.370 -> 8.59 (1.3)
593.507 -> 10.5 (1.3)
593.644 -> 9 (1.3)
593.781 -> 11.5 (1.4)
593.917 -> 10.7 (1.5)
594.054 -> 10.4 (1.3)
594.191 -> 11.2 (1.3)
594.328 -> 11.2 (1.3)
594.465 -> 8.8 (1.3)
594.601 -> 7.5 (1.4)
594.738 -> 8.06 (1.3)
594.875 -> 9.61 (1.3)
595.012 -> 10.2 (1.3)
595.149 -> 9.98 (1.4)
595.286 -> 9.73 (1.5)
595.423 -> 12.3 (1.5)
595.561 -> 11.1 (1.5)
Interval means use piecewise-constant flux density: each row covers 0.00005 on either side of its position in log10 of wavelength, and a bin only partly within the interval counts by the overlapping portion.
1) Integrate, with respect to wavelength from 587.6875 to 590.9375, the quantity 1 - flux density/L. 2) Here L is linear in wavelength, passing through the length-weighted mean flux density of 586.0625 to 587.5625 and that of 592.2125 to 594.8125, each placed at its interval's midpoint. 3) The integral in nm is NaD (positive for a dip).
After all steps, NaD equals 0.44 nm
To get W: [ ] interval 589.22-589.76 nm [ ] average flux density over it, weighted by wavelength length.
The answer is 7.21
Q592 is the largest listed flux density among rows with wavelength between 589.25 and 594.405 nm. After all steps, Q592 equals 13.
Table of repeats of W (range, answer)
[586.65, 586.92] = 10.1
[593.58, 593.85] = 10.3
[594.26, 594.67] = 9.18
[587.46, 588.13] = 10.9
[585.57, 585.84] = 9.88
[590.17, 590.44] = 10.2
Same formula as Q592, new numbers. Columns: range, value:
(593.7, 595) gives 11.5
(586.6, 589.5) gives 12.4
